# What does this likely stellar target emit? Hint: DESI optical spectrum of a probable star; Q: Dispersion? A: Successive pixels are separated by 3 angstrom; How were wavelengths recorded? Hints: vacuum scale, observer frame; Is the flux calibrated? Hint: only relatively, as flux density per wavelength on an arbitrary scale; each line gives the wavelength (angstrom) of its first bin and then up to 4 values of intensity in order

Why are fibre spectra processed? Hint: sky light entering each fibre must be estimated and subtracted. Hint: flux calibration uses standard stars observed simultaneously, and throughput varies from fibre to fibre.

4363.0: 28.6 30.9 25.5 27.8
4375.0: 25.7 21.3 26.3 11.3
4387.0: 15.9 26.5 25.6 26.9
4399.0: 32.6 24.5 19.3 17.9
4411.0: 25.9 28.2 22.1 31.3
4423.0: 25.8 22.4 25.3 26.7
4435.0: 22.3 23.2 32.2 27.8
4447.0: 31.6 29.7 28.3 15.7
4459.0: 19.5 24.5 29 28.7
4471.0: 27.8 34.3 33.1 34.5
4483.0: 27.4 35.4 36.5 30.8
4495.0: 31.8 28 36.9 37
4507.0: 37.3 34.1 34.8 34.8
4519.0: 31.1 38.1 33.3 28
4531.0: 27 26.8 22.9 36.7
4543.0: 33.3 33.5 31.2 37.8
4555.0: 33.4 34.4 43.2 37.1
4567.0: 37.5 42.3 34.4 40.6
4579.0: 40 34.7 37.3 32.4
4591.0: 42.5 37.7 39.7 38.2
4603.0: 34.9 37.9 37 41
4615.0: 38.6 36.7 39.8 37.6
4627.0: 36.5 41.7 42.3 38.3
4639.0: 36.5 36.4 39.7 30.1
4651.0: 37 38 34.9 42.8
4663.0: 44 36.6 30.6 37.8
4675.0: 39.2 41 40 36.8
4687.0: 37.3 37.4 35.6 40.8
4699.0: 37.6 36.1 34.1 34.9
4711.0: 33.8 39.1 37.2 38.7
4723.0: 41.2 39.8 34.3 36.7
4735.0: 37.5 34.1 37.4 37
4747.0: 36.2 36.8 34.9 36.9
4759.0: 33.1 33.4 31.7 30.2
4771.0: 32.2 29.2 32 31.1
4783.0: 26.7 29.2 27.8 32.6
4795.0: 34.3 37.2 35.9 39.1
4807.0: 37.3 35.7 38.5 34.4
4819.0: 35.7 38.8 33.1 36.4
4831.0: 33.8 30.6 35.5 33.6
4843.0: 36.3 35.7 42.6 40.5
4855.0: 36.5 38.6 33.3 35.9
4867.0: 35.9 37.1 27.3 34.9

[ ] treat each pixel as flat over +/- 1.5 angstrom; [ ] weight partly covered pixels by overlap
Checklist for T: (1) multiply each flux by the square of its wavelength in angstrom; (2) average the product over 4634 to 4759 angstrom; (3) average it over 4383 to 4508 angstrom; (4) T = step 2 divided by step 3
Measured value 1.5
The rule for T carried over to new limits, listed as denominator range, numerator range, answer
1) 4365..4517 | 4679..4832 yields 1.46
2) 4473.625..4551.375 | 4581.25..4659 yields 1.21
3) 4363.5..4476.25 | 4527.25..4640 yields 1.54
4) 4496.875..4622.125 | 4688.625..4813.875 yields 1.07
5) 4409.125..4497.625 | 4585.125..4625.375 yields 1.45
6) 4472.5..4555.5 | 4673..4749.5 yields 1.24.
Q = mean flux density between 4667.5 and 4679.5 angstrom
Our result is 37.1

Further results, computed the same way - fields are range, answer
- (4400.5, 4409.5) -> 20.6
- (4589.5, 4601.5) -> 39.5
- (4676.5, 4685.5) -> 39.3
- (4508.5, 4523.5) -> 34.6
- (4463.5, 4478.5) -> 30.6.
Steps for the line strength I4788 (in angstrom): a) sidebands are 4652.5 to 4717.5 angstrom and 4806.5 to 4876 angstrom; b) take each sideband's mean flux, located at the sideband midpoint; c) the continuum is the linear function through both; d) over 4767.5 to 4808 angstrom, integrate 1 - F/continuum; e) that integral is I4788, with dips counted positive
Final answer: 4.3 angstrom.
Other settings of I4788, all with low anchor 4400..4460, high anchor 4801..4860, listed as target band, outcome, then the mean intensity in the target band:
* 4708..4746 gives -4.1 angstrom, 37.1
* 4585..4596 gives -3.0 angstrom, 37.6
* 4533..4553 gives -2.4 angstrom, 31.7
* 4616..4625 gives -2.2 angstrom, 38.1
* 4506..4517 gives -3.1 angstrom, 35.2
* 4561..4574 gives -4.3 angstrom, 38.6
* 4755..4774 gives 1.1 angstrom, 32.5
